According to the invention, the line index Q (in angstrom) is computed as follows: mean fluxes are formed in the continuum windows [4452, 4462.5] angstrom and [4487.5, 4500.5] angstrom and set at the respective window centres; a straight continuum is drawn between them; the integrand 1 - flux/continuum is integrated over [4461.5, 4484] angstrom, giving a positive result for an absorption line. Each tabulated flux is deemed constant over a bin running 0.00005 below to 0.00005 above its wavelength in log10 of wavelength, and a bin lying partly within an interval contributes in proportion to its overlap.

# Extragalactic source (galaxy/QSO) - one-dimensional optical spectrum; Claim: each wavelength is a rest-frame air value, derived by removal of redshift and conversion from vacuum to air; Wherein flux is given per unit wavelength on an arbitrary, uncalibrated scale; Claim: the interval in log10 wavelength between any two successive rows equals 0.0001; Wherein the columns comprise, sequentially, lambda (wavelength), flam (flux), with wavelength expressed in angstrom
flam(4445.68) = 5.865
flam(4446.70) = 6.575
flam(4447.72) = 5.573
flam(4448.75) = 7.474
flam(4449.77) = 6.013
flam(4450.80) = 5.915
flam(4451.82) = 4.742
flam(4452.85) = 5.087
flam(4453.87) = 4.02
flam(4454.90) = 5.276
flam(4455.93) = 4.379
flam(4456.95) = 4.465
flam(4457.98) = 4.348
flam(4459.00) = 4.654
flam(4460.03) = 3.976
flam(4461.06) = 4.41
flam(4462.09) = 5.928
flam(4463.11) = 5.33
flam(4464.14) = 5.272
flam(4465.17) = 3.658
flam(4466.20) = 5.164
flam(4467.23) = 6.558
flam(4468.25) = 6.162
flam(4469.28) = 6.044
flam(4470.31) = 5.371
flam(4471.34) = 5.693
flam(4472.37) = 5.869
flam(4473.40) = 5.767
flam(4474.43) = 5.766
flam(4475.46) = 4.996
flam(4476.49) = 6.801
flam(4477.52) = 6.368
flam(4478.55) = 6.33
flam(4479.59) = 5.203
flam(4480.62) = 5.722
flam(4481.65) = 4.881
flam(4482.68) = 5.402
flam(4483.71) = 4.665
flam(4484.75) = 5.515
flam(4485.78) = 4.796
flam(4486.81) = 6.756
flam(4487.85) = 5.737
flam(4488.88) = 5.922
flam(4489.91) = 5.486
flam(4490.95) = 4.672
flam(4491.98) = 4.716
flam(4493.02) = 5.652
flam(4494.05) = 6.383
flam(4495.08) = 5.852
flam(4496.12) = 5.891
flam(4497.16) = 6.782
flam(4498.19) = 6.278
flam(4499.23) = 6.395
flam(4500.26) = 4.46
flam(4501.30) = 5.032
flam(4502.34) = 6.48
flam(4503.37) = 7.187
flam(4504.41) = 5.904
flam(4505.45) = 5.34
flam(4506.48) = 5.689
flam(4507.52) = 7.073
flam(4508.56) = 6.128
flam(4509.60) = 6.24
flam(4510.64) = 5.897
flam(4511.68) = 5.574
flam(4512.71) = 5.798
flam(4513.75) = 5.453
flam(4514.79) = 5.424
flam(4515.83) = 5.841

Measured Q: -2.2 angstrom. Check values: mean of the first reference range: 4.64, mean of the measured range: 5.6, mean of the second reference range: 5.74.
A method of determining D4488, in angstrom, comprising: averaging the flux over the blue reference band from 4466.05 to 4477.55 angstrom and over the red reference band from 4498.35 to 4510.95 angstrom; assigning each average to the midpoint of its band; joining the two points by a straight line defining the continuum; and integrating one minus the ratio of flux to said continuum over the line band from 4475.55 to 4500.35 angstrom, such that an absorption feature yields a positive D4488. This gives 0.98 angstrom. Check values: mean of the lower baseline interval 5.89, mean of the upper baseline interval 5.99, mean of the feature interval 5.7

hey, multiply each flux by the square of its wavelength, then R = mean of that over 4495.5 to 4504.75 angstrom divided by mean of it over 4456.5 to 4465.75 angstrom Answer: 1.3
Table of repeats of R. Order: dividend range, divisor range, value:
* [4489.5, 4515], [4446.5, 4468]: 1.15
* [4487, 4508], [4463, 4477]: 1.06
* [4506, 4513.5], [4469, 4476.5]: 1.07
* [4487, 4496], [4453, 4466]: 1.22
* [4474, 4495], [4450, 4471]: 1.12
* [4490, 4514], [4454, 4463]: 1.28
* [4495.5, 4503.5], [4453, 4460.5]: 1.37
